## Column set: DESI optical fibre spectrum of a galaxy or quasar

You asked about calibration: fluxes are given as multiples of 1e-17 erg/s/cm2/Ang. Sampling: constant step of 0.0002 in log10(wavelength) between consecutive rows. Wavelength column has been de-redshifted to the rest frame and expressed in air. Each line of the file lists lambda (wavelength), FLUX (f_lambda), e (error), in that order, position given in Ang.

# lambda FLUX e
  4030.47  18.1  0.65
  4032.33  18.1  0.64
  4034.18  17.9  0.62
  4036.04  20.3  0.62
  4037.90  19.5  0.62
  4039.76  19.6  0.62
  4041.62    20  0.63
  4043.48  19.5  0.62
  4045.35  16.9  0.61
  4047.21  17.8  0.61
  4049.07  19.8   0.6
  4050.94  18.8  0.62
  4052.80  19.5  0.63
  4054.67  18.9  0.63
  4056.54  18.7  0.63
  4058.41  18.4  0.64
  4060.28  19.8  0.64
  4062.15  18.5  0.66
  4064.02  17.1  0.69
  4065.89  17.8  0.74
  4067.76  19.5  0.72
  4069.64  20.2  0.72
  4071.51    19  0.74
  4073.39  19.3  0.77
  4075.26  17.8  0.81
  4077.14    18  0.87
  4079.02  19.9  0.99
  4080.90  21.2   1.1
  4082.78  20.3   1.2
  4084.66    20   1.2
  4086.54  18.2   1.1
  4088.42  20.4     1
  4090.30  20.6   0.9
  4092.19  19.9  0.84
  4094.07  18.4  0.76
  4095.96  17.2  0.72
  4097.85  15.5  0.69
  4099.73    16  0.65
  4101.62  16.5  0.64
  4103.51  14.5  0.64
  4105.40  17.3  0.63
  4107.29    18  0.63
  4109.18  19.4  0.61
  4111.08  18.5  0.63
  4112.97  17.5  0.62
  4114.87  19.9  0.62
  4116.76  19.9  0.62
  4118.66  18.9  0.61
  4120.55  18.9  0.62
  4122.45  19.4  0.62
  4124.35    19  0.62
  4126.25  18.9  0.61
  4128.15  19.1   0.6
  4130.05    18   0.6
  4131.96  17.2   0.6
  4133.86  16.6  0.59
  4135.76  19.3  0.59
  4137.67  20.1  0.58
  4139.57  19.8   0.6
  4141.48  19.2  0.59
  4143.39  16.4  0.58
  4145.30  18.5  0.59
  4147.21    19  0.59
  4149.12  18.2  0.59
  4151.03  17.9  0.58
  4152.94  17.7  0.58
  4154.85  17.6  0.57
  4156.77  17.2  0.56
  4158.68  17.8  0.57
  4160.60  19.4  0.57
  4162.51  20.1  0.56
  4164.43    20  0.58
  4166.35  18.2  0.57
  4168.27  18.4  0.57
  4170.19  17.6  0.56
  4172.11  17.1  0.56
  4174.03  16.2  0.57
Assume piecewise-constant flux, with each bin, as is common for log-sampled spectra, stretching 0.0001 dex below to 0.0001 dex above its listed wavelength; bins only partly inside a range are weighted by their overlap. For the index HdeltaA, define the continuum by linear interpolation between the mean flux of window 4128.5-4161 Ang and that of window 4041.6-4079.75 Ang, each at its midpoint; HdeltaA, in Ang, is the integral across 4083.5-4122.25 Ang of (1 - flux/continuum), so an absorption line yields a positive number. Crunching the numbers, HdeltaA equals 0.4 Ang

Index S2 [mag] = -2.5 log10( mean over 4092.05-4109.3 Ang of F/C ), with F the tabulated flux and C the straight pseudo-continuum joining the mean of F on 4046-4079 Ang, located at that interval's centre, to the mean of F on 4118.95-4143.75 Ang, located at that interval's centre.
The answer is 0.10 mag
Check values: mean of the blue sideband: 18.8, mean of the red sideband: 18.7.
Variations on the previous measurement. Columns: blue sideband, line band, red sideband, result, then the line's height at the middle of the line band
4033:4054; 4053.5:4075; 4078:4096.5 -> 0.03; 19.3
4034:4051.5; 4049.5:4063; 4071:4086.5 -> 0.01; 19.2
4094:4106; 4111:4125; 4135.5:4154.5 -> -0.11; 17.2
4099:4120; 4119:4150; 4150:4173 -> -0.03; 18.1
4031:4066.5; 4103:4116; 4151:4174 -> 0.03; 18.5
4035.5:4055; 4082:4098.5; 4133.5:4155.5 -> -0.01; 18.8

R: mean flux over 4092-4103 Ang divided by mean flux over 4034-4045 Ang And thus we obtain 0.87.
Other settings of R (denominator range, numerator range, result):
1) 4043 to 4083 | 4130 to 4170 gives 0.97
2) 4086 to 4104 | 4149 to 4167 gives 1.04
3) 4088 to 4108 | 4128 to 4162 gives 1.04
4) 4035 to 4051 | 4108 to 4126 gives 0.99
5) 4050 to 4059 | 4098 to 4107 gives 0.86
